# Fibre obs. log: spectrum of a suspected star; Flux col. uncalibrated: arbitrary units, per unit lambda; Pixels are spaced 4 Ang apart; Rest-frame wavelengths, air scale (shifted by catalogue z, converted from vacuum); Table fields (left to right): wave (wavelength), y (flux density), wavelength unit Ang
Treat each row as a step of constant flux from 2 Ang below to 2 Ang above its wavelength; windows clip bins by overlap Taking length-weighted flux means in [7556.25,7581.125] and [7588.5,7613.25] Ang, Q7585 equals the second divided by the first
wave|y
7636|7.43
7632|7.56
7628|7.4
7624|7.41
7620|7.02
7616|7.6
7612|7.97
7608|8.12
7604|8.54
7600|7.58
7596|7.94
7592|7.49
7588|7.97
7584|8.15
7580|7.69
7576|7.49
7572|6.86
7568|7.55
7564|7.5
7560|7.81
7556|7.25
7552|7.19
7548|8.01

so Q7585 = 1.06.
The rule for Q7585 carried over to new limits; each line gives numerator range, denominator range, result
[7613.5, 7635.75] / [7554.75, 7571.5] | 0.99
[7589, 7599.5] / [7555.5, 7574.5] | 1.04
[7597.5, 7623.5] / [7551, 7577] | 1.05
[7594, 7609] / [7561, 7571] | 1.07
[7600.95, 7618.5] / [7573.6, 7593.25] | 1.03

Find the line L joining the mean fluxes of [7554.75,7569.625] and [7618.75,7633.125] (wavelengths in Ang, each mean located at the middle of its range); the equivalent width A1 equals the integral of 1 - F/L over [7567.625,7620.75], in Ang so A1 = -2.1 Ang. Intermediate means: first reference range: 7.54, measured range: 7.73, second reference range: 7.35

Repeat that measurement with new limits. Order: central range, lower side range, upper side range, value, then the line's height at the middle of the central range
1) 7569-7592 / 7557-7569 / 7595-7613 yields 0.5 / 7.78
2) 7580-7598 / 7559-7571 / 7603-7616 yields -0.1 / 7.84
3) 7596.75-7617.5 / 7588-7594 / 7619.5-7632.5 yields -1.2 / 7.52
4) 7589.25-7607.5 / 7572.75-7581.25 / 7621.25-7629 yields -1.2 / 7.43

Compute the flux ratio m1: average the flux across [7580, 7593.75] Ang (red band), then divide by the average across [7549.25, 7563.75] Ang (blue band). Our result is 1.1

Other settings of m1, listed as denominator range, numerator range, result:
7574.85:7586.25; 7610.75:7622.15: 0.96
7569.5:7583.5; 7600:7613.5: 1.09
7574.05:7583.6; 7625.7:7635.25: 0.97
